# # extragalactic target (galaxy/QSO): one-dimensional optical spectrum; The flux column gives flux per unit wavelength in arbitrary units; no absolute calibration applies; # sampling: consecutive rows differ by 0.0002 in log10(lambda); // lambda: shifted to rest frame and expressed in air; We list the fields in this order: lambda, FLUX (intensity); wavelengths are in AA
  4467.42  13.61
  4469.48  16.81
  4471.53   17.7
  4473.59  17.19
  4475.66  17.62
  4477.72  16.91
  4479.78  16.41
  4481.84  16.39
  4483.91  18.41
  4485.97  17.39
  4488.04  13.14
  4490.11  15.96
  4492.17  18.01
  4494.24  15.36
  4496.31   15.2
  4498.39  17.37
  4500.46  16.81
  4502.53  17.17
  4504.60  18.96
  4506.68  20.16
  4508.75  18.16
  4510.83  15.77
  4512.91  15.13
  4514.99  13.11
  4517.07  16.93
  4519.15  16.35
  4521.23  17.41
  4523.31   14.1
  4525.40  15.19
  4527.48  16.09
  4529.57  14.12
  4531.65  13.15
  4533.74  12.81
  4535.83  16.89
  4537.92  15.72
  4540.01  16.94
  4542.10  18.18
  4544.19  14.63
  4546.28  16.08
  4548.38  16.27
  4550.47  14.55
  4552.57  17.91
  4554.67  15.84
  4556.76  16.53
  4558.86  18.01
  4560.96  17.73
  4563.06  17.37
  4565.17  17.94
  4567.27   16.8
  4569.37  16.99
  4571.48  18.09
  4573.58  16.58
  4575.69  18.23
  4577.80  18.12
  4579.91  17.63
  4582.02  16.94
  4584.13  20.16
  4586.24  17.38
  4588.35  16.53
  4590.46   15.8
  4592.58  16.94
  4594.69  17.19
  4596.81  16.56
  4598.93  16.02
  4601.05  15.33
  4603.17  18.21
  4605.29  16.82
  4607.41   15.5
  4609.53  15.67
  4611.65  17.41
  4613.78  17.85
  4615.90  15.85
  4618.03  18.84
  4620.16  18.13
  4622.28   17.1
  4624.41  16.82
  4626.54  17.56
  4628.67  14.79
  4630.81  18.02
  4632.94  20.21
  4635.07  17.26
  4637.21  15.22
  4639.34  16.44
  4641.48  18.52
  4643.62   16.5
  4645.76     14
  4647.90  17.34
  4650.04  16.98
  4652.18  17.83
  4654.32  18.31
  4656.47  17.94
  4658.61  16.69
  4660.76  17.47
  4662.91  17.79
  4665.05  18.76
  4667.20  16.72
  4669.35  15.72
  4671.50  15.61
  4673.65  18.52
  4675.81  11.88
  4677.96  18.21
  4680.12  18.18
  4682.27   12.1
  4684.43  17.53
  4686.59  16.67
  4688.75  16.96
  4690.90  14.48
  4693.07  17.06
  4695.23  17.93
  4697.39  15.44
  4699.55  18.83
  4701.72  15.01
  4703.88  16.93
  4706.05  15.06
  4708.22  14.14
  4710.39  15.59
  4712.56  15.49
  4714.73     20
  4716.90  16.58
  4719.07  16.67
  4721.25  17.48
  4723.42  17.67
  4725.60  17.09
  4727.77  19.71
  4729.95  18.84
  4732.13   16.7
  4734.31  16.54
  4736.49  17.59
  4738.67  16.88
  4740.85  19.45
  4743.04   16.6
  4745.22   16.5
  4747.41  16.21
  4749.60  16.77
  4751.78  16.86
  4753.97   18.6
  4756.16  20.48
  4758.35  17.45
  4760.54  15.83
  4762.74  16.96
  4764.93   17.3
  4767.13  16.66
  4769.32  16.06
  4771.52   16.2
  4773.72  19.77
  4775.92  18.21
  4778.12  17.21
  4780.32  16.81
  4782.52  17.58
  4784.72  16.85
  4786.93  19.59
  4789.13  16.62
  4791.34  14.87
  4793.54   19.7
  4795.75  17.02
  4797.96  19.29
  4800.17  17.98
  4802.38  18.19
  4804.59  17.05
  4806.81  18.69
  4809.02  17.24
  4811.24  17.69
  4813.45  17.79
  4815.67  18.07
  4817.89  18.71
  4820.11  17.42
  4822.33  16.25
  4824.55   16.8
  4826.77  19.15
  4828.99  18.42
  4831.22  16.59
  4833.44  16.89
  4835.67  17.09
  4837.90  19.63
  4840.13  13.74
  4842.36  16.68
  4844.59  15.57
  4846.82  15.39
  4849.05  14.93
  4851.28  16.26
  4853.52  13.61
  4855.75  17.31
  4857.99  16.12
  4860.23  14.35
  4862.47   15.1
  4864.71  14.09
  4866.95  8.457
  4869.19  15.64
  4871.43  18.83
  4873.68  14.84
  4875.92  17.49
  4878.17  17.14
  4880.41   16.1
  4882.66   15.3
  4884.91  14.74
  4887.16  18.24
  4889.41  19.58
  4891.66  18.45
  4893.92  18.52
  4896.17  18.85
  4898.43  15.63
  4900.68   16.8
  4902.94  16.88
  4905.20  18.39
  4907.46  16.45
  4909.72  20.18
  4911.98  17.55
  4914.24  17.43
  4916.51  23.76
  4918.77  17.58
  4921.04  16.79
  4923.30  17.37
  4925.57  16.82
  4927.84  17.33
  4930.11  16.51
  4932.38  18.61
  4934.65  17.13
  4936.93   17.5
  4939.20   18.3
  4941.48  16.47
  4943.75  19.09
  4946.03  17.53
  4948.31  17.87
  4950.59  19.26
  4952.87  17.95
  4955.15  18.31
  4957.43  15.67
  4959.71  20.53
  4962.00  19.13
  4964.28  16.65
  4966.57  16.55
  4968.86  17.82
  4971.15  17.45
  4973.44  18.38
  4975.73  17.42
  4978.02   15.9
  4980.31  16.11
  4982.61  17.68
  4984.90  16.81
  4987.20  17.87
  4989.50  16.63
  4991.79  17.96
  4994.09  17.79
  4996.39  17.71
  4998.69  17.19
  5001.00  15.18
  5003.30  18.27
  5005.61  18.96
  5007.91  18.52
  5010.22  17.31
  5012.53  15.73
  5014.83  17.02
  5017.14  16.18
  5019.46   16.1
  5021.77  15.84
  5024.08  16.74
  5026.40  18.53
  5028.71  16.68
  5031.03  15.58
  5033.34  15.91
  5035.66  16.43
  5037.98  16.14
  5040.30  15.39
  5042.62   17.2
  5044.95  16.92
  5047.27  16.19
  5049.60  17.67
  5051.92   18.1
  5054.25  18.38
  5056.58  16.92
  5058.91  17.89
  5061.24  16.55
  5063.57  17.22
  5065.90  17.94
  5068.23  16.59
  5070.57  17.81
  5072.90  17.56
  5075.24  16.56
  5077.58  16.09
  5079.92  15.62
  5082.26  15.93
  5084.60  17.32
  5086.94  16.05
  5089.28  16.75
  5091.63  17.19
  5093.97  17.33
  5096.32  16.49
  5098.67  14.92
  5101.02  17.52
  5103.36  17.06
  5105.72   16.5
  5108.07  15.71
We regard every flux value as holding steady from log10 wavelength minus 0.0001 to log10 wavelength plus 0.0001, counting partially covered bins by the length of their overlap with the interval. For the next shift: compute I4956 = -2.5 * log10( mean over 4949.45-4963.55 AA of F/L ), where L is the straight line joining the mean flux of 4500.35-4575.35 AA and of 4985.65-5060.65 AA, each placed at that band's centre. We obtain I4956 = -0.09 mag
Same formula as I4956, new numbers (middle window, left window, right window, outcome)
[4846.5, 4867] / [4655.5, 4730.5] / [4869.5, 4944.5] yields 0.171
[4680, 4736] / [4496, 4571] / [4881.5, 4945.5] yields 0.018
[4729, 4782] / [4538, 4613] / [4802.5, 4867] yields -0.044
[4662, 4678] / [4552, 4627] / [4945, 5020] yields 0.044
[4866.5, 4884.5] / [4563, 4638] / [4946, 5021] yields 0.108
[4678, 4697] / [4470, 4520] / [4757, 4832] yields 0.053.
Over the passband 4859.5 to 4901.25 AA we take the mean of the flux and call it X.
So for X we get 16.2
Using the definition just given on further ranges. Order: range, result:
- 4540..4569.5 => 16.8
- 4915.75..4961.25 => 18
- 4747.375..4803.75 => 17.5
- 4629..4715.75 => 16.7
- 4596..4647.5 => 16.9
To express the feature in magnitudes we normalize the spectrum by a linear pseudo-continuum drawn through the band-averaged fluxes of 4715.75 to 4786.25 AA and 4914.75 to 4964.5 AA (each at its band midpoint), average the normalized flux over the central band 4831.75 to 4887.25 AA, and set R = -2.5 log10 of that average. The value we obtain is 0.13 mag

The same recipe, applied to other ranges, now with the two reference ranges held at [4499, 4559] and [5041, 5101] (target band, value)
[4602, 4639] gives -0.05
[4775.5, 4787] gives -0.06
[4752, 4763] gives -0.09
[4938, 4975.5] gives -0.07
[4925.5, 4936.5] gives -0.04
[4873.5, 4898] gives -0.04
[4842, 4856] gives 0.07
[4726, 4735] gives -0.10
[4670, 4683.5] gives 0.04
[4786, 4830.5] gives -0.08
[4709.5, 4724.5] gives -0.04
